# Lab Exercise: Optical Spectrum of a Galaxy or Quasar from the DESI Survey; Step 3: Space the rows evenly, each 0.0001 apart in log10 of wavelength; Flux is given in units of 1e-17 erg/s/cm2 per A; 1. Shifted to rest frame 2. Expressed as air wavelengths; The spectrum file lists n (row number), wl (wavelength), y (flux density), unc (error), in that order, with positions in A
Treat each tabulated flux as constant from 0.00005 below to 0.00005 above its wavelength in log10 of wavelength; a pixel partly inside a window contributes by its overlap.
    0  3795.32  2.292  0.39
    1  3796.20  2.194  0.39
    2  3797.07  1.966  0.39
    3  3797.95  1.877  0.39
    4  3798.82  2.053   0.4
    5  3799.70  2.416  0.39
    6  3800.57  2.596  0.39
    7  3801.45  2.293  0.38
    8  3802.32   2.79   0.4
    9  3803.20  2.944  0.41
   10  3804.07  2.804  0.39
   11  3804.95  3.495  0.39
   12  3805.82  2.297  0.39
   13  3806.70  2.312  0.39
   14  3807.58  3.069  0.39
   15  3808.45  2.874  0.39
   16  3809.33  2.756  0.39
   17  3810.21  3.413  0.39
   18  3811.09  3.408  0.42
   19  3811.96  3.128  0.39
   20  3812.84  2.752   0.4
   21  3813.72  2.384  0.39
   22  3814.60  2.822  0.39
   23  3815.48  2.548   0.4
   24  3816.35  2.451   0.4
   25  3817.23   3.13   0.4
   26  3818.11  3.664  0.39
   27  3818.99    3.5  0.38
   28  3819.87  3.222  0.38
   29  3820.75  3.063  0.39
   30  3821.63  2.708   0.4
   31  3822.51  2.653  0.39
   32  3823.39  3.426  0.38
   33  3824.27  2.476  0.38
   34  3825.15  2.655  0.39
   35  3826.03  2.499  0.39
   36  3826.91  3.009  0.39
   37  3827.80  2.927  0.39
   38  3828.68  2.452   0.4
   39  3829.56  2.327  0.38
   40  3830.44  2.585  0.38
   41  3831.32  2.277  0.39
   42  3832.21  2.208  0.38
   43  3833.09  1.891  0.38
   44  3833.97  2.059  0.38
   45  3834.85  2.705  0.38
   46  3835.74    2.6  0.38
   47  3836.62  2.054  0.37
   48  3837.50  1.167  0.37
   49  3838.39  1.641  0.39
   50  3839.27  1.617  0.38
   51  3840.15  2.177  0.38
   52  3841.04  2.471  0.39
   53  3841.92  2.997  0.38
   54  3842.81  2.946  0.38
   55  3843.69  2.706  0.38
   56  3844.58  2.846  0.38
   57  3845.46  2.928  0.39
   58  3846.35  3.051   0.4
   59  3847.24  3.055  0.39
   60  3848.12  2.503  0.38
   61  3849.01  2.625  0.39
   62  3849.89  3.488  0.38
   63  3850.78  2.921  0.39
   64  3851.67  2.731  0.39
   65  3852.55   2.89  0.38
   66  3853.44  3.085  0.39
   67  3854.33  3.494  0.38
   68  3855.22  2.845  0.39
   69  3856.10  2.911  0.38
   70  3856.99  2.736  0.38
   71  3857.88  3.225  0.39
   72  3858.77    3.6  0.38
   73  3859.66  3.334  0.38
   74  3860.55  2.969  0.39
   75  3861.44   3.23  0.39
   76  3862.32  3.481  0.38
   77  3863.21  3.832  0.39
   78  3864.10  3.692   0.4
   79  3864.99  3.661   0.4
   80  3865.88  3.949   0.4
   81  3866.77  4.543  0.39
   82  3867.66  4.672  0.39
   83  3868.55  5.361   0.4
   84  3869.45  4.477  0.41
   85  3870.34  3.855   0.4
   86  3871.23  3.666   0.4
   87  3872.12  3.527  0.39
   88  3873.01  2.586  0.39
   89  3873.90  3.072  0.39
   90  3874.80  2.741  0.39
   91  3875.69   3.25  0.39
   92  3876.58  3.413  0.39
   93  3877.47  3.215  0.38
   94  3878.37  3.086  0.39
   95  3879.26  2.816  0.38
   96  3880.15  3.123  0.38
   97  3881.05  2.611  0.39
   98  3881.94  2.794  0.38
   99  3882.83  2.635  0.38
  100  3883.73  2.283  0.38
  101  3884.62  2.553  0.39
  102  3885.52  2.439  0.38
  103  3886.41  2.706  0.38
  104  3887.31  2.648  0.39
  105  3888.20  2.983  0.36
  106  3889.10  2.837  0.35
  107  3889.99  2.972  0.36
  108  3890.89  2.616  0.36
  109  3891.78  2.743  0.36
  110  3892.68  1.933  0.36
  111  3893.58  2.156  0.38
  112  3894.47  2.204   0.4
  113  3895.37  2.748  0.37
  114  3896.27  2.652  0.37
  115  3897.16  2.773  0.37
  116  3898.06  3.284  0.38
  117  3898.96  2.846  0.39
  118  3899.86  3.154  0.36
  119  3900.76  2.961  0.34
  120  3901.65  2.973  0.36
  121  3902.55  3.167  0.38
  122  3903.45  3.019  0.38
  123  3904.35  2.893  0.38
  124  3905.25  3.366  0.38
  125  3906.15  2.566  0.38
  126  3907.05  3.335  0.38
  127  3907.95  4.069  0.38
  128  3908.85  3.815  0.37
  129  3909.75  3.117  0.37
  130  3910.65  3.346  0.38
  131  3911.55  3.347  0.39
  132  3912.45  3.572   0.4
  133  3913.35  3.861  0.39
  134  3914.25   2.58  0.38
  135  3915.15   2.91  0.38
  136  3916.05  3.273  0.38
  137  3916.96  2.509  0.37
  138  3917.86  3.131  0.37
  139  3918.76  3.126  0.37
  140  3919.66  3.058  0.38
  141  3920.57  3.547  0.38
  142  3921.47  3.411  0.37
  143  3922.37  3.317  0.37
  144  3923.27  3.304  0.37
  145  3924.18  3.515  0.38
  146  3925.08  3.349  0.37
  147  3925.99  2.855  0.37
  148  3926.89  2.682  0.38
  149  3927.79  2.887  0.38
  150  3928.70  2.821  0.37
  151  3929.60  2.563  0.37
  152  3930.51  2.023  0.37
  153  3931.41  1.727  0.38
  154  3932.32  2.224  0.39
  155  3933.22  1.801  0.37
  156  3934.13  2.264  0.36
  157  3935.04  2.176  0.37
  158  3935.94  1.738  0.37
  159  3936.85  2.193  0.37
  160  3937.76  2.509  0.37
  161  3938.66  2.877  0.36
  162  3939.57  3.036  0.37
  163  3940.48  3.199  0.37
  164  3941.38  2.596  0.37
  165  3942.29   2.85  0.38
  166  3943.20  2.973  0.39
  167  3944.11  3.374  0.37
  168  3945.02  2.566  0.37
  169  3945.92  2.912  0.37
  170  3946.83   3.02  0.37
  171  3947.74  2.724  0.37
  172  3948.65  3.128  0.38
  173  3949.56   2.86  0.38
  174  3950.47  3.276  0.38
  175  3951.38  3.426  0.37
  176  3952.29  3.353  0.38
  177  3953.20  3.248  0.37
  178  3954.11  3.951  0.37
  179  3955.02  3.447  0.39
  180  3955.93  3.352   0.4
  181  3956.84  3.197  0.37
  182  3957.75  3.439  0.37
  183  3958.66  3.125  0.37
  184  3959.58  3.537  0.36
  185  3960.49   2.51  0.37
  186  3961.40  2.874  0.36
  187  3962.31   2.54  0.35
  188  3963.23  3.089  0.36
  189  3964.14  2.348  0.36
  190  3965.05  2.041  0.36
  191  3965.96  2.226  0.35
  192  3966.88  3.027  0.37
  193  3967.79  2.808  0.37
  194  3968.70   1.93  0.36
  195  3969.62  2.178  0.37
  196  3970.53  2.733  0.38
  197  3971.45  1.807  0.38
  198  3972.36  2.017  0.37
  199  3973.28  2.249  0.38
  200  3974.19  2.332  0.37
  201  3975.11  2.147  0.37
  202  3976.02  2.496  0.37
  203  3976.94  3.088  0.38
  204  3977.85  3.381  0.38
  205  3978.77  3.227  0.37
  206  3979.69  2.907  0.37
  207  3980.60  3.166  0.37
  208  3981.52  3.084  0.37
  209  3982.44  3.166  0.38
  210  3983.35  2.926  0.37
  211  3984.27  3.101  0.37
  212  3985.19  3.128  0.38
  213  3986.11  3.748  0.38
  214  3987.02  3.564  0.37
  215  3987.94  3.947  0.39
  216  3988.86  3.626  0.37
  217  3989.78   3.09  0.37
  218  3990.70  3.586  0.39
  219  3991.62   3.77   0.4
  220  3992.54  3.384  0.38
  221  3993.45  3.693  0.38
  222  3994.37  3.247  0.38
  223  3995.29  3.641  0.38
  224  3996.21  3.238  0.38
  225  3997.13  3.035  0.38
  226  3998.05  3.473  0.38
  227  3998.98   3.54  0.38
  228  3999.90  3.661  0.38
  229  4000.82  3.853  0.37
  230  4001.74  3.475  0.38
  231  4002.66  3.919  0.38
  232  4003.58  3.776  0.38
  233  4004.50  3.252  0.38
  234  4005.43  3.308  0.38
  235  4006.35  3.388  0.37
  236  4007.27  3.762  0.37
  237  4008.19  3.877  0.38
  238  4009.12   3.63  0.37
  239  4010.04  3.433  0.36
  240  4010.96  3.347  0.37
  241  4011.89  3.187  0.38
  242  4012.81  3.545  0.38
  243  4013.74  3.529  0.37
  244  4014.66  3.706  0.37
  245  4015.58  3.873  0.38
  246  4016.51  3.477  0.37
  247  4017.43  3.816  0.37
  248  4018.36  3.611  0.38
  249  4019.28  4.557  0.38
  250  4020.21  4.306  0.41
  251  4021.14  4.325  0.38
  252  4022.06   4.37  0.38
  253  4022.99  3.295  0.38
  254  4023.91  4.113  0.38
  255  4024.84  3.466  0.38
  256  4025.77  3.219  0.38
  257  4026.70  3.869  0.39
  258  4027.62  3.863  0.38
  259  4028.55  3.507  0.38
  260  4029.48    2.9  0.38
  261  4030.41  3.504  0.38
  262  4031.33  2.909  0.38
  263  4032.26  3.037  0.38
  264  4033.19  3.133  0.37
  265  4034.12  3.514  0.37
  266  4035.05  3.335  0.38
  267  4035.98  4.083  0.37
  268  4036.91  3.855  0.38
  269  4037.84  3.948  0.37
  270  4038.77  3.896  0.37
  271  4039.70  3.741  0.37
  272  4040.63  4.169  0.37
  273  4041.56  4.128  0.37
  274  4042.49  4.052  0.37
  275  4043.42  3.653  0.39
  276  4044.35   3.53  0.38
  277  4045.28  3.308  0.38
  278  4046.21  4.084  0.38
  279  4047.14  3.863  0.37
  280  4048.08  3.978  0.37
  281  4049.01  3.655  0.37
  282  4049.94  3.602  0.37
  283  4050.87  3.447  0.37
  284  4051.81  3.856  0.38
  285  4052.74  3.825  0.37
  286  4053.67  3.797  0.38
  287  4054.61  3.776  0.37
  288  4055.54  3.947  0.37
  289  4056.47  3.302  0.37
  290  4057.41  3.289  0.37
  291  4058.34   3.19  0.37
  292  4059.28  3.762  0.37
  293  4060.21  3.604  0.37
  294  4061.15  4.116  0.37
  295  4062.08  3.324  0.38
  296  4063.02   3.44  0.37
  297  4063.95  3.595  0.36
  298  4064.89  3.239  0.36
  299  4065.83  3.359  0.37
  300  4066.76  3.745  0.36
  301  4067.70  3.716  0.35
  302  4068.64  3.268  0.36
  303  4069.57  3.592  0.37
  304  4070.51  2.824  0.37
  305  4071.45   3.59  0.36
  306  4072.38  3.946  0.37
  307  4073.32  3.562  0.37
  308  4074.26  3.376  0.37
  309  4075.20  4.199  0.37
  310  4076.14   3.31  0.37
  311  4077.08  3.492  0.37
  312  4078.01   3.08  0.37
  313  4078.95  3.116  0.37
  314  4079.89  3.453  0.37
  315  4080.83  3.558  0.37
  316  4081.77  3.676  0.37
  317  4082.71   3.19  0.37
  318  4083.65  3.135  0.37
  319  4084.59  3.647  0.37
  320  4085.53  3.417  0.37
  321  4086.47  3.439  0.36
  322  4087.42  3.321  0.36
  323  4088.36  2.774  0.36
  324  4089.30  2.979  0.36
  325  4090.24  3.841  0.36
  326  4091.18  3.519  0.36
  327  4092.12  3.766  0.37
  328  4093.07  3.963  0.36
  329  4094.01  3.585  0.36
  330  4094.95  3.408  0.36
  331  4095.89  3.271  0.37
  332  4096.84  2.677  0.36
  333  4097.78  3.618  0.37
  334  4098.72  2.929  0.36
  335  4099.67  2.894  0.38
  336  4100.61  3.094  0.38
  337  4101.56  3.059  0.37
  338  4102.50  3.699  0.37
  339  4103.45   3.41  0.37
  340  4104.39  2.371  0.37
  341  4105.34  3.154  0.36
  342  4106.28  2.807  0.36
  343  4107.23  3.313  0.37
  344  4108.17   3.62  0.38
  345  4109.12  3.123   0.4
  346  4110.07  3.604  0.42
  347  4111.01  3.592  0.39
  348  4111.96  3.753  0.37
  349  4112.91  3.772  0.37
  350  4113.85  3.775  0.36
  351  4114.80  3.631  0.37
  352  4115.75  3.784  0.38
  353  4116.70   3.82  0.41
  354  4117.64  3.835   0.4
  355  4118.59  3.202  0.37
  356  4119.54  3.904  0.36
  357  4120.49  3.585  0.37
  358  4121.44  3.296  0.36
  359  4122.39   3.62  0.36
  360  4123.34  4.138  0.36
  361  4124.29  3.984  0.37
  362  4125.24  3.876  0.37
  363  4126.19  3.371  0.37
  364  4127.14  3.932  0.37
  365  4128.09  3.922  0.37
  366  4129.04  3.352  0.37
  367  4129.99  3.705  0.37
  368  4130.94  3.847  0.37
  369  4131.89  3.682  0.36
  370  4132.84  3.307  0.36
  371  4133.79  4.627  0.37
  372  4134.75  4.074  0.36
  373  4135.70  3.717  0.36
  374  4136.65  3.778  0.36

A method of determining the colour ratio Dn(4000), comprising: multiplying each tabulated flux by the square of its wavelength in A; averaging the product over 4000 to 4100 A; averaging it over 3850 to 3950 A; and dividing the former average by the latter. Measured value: 1.28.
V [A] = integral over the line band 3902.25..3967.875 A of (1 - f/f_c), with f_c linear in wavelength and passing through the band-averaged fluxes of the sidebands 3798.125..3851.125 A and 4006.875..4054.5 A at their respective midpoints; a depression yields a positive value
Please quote 5.3 A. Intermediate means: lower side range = 2.68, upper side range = 3.7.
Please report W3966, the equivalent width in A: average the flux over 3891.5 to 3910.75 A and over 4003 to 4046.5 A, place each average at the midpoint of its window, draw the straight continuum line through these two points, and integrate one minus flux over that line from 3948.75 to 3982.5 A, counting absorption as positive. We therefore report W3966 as 4.7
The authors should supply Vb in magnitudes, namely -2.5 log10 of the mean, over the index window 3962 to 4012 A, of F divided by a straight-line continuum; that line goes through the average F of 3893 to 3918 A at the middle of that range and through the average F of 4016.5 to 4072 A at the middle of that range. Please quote 0.10 mag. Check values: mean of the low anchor 3.05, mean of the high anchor 3.66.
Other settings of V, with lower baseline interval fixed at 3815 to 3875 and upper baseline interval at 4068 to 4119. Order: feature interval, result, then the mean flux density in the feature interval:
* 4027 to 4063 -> -3.5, 3.64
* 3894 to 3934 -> 1.4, 2.99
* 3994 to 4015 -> -1.7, 3.51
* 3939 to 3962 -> 0.3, 3.11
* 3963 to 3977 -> 3.6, 2.38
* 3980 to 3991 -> -0.4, 3.34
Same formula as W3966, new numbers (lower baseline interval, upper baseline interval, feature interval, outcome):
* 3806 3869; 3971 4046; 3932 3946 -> 2.9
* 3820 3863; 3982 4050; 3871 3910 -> 0.8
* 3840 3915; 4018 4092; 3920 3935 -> 2.2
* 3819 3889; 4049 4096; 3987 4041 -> -4.1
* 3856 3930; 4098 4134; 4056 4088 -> -0.1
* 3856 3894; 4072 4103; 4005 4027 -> -2.6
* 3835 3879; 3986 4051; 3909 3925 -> 0.3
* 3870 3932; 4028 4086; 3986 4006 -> -1.2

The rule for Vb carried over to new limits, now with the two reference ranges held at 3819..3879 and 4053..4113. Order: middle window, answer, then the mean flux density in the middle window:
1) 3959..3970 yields 0.227 mag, 2.6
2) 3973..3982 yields 0.147 mag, 2.82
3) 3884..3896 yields 0.189 mag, 2.58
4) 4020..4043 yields -0.114 mag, 3.69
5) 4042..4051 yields -0.116 mag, 3.73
